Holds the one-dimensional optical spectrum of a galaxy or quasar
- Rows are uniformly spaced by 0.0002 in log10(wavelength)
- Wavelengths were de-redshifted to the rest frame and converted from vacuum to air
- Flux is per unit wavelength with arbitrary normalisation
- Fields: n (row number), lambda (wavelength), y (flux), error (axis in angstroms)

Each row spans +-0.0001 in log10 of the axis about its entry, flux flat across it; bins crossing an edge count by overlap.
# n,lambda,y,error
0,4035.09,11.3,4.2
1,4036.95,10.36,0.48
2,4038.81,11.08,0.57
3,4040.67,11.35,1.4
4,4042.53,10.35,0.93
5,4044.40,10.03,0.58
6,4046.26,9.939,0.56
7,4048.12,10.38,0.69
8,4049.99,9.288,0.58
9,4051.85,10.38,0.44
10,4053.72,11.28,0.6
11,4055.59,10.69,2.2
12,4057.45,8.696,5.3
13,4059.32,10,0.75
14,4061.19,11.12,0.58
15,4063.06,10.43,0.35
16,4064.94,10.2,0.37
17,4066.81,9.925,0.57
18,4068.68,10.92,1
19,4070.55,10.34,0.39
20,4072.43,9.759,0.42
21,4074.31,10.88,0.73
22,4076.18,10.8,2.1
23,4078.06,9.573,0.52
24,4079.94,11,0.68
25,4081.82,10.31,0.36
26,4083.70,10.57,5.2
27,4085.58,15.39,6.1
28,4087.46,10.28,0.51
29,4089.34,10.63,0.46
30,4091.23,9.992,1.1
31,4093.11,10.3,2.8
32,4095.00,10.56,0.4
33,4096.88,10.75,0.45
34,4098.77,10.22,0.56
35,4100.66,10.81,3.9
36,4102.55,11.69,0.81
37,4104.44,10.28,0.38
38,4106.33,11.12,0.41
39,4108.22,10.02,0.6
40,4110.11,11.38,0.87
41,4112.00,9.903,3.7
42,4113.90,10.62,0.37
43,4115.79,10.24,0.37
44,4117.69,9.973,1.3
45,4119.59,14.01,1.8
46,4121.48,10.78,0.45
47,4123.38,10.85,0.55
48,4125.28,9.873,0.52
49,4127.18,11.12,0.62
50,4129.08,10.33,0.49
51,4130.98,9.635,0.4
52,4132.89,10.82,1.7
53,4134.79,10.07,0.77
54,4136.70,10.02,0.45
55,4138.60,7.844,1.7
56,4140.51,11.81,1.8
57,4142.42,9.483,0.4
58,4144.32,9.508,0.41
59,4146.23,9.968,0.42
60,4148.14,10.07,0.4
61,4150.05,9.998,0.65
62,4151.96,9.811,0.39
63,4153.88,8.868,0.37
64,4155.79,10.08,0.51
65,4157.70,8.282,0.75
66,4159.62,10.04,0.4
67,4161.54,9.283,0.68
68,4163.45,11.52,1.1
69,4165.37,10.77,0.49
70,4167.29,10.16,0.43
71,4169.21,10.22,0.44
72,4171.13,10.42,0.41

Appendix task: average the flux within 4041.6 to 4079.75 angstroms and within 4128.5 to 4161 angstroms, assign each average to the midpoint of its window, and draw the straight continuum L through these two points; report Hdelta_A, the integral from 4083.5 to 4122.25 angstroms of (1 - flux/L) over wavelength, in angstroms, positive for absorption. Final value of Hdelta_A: -3.5 angstroms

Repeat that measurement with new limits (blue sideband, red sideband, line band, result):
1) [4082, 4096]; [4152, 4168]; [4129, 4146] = 0.5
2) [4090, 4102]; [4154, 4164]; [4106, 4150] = -1.3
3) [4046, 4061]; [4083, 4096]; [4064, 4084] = 0.6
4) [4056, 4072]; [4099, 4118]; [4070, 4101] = -0.9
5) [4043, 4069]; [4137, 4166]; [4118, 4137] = -1.6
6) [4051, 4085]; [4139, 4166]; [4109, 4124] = -1.2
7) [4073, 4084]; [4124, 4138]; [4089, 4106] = -0.3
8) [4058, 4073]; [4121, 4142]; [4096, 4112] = -0.7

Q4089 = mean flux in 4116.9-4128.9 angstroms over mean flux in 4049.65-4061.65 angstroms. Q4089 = 1.08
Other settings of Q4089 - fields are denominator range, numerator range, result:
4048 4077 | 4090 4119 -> 1.02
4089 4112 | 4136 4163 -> 0.91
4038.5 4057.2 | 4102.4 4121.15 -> 1.05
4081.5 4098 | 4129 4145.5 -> 0.90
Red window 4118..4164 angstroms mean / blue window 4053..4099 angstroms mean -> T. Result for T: 0.96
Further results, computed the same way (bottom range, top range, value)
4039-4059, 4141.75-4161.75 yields 0.93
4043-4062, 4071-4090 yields 1.07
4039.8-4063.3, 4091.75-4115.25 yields 1.03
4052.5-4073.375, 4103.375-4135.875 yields 1.03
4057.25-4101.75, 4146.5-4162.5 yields 0.90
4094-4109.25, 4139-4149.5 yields 0.94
